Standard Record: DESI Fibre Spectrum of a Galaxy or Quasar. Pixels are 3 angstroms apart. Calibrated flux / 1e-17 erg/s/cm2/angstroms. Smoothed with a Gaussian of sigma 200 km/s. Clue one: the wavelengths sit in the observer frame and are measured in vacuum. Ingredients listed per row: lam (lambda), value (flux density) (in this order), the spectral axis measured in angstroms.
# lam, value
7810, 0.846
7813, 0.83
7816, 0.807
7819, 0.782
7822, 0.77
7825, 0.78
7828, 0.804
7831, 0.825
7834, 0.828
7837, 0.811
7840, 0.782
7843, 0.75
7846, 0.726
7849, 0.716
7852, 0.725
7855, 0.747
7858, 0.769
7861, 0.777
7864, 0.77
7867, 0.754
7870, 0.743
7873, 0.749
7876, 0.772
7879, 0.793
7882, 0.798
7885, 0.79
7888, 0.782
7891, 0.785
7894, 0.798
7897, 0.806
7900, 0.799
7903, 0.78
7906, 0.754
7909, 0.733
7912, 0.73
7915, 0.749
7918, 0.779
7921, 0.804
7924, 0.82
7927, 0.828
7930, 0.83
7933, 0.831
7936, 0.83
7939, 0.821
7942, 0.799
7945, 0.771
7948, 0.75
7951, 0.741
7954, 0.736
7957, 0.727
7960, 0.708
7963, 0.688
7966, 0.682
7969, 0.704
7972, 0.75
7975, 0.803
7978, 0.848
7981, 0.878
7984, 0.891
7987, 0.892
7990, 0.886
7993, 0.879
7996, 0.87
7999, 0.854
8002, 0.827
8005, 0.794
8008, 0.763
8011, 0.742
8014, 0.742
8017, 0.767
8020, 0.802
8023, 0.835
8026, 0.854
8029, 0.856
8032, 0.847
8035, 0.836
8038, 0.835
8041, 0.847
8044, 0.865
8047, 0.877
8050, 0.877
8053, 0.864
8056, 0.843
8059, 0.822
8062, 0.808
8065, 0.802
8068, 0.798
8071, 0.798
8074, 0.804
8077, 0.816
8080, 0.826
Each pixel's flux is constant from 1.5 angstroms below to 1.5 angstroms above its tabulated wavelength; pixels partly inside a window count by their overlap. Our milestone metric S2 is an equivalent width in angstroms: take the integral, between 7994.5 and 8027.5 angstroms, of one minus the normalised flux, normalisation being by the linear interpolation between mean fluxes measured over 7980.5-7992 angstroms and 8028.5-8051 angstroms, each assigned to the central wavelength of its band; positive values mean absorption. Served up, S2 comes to 2.6 angstroms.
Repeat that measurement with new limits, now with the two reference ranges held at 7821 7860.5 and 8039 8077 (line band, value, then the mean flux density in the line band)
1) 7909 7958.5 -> 1.0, 0.783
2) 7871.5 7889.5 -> 0.1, 0.781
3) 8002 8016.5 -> 0.9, 0.768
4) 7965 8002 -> -0.8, 0.83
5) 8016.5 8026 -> 0.1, 0.813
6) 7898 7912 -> 0.5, 0.764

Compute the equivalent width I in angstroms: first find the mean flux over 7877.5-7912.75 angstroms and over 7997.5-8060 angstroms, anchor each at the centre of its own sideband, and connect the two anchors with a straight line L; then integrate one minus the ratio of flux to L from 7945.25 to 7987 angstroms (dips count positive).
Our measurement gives 2.0 angstroms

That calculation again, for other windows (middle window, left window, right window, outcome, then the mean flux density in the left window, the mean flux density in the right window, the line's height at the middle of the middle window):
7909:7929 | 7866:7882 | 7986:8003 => 0.5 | 0.766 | 0.868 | 0.804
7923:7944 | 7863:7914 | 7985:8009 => -0.5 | 0.772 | 0.848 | 0.804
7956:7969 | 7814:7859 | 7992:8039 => 1.7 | 0.775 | 0.818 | 0.805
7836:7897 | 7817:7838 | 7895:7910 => 1.6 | 0.8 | 0.777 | 0.788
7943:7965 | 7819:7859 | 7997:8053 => 2.0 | 0.772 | 0.825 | 0.805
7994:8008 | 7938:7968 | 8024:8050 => -0.4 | 0.74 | 0.853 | 0.805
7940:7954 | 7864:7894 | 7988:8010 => 0.8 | 0.775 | 0.838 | 0.811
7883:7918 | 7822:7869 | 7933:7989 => 0.1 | 0.771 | 0.781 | 0.776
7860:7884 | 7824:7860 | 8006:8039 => 0.2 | 0.772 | 0.807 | 0.778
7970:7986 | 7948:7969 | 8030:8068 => -1.9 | 0.716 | 0.842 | 0.743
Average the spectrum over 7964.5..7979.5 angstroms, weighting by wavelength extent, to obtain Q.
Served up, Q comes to 0.757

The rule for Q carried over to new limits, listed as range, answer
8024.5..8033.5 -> 0.852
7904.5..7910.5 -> 0.744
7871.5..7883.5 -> 0.778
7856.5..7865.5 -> 0.772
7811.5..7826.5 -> 0.794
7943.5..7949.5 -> 0.761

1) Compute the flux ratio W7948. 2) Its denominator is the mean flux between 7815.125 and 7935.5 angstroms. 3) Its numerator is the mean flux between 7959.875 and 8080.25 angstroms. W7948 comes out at 1.0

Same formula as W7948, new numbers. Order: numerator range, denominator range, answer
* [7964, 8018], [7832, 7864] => 1.06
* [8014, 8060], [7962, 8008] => 1.03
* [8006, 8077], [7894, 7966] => 1.06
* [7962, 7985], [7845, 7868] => 1.04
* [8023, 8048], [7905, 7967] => 1.11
